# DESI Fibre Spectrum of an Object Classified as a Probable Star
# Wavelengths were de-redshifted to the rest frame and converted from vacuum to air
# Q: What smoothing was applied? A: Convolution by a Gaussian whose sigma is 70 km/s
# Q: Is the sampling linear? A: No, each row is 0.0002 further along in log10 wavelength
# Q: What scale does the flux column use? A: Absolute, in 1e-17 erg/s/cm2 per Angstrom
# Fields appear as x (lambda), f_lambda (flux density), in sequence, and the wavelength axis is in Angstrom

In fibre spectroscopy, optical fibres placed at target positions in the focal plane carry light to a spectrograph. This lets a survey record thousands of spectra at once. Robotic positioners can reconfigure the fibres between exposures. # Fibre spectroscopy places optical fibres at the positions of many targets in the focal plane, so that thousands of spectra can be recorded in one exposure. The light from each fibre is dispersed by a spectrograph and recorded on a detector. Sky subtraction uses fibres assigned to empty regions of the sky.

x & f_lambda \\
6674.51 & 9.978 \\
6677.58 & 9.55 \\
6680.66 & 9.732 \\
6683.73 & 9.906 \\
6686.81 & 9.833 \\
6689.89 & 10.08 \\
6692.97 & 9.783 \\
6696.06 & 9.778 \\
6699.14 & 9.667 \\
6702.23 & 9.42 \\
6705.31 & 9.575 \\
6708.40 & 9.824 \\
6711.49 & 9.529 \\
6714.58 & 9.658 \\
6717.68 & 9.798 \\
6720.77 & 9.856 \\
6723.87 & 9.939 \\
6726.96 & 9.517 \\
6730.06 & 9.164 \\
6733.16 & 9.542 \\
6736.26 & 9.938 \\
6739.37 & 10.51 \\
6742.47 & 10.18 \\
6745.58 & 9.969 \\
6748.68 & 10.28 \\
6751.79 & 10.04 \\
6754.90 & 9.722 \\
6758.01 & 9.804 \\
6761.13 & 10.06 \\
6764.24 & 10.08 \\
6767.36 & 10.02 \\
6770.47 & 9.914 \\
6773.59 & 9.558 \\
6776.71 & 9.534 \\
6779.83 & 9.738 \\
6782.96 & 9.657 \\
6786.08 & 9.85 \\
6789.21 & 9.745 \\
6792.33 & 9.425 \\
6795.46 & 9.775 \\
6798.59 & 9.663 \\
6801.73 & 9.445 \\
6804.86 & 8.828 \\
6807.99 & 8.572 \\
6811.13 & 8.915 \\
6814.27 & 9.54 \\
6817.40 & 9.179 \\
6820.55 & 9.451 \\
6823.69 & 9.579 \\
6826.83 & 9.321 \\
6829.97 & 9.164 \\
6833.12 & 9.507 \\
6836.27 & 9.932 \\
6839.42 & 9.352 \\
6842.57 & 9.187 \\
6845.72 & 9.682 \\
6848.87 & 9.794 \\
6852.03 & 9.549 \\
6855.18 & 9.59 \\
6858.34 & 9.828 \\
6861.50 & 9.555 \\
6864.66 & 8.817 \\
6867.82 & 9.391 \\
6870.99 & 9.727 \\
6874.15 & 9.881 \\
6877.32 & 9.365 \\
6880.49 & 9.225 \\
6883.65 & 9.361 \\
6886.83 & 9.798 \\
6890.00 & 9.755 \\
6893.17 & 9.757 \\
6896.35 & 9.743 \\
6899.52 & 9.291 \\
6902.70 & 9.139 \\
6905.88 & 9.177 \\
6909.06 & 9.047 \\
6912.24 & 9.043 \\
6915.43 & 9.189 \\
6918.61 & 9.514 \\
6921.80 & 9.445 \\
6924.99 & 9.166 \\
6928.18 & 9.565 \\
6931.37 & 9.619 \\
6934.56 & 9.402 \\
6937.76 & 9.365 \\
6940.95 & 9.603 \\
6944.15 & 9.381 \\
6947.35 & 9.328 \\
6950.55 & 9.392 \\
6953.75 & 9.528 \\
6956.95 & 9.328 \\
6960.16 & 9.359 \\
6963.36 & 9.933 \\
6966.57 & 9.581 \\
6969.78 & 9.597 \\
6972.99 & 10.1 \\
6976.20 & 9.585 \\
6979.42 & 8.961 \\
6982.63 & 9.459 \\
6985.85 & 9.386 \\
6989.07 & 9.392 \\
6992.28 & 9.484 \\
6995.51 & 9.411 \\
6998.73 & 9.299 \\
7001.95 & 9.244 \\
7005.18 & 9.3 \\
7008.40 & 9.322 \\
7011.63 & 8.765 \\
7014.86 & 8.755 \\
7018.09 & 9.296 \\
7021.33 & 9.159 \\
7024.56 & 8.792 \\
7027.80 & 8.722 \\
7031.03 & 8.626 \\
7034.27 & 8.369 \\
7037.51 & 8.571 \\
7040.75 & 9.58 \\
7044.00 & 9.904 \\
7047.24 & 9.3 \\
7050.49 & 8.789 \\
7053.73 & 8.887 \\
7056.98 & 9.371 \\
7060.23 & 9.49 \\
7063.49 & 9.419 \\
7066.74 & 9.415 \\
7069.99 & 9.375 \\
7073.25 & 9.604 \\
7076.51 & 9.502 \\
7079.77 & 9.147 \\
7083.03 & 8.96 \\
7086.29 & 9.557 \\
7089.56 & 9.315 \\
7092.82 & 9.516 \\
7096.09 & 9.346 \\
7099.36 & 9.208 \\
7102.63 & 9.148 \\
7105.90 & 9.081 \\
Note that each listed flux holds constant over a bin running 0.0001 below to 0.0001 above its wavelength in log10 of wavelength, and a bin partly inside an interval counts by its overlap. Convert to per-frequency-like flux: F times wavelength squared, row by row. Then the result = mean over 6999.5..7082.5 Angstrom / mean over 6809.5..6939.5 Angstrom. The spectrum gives 1.0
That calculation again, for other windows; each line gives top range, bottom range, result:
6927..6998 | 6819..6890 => 1.03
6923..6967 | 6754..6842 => 1.04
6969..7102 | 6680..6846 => 1.04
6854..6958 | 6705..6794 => 1.01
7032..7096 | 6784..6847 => 1.06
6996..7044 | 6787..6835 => 1.03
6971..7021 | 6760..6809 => 1.03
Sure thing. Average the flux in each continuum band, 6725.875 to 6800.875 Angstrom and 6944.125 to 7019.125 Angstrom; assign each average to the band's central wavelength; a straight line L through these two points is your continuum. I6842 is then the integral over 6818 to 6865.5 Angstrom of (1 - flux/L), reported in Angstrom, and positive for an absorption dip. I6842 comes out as 0.84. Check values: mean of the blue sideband 9.82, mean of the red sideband 9.38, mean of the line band 9.49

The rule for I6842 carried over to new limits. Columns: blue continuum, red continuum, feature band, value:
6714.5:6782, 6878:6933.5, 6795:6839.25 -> 1.5 Angstrom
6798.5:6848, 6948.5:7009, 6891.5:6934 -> 0.2 Angstrom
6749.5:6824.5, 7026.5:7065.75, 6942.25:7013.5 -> -1.4 Angstrom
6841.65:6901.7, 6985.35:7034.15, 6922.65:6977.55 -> -1.3 Angstrom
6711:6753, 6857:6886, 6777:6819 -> 1.1 Angstrom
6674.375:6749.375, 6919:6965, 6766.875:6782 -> 0.0 Angstrom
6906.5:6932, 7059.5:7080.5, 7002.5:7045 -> 1.7 Angstrom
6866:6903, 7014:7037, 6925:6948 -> -0.4 Angstrom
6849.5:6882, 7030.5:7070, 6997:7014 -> 0.1 Angstrom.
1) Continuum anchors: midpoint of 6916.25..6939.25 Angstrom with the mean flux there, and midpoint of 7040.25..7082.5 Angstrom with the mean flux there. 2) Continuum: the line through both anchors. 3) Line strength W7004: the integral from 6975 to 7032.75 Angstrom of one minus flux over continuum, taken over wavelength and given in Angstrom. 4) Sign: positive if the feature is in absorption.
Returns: 1.4 Angstrom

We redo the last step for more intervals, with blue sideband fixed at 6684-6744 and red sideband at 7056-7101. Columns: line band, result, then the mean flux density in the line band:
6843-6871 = 0.3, 9.52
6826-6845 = 0.4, 9.43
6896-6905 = 0.2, 9.33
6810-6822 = 0.5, 9.28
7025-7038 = 1.1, 8.59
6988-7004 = 0.2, 9.36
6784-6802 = 0.0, 9.66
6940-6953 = 0.1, 9.42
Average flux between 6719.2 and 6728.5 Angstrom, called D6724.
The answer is 9.78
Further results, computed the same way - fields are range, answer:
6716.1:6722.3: 9.82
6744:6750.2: 10.1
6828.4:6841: 9.48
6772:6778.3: 9.55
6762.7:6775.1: 9.9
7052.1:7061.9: 9.25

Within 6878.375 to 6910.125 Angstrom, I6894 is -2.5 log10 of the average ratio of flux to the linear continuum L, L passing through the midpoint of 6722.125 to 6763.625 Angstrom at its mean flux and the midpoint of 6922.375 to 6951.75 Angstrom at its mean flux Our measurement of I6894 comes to 0.01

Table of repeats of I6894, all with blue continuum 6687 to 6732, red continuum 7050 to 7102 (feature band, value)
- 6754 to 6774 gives -0.030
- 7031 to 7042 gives 0.068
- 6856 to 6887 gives 0.005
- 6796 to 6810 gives 0.050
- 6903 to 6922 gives 0.031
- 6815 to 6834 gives 0.023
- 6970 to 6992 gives -0.009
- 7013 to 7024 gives 0.040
